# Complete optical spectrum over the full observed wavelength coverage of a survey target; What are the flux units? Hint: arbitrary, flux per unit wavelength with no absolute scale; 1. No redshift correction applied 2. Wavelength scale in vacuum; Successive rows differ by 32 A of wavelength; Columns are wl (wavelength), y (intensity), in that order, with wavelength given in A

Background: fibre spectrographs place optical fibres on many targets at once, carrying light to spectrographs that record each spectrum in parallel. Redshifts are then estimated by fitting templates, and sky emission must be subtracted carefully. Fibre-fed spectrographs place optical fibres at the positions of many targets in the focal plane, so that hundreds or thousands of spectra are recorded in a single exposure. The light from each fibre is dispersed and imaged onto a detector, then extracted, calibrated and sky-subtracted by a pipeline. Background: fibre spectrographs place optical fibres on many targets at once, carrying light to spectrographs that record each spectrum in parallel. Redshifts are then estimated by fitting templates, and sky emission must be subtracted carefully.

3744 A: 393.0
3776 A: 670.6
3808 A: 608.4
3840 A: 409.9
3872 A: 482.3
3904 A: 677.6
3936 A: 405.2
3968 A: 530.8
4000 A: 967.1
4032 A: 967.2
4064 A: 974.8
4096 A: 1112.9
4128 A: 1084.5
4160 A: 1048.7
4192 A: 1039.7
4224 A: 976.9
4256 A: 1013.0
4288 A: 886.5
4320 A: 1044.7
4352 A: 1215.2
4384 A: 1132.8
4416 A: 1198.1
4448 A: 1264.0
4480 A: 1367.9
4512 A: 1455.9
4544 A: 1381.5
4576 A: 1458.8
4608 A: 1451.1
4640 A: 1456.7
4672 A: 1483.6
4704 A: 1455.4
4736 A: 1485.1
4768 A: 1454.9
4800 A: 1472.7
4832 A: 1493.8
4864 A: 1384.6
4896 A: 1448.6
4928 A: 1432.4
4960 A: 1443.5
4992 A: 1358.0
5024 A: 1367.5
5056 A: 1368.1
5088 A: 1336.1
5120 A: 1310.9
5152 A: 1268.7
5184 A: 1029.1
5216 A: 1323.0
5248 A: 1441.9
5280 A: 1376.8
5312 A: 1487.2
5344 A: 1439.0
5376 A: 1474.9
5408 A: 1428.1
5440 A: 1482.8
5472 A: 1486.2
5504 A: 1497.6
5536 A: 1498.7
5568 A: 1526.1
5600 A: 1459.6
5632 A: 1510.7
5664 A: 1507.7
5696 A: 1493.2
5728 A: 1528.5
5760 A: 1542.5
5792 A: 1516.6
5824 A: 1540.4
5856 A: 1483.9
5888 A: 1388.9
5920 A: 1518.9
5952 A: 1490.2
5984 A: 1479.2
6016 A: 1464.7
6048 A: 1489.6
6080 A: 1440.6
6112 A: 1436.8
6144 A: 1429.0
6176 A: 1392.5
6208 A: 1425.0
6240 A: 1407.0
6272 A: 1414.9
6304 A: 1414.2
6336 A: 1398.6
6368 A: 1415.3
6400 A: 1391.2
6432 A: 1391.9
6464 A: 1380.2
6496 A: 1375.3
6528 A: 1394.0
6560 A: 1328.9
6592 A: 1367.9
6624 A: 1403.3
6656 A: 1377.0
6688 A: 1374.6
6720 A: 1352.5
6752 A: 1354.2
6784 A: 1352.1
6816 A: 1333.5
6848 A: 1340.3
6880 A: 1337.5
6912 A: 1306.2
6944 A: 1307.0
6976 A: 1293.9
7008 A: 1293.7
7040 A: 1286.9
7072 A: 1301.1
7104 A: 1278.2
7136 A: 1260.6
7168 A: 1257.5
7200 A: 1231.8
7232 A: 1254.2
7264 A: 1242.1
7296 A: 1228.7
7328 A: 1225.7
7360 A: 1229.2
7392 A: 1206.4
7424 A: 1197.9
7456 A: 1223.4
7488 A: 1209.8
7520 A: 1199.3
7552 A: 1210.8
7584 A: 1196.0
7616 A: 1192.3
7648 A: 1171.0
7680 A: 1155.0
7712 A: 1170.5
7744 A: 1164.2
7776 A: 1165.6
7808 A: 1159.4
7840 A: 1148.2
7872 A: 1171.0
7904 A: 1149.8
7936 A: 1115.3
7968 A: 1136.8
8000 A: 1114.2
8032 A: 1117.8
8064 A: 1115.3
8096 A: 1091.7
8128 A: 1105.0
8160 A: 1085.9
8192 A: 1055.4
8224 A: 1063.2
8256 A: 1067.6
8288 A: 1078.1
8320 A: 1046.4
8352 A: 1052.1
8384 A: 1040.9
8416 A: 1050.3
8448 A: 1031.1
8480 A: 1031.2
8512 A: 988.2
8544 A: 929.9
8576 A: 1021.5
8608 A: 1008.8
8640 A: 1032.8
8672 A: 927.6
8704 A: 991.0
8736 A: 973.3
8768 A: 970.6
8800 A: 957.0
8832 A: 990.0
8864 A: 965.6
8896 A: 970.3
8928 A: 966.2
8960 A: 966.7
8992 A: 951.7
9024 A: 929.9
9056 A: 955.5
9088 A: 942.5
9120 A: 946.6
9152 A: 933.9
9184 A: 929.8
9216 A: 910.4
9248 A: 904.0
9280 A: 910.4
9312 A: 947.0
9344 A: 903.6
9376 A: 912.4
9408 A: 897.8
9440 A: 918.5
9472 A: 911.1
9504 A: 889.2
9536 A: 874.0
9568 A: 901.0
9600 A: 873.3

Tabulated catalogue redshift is 0.000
